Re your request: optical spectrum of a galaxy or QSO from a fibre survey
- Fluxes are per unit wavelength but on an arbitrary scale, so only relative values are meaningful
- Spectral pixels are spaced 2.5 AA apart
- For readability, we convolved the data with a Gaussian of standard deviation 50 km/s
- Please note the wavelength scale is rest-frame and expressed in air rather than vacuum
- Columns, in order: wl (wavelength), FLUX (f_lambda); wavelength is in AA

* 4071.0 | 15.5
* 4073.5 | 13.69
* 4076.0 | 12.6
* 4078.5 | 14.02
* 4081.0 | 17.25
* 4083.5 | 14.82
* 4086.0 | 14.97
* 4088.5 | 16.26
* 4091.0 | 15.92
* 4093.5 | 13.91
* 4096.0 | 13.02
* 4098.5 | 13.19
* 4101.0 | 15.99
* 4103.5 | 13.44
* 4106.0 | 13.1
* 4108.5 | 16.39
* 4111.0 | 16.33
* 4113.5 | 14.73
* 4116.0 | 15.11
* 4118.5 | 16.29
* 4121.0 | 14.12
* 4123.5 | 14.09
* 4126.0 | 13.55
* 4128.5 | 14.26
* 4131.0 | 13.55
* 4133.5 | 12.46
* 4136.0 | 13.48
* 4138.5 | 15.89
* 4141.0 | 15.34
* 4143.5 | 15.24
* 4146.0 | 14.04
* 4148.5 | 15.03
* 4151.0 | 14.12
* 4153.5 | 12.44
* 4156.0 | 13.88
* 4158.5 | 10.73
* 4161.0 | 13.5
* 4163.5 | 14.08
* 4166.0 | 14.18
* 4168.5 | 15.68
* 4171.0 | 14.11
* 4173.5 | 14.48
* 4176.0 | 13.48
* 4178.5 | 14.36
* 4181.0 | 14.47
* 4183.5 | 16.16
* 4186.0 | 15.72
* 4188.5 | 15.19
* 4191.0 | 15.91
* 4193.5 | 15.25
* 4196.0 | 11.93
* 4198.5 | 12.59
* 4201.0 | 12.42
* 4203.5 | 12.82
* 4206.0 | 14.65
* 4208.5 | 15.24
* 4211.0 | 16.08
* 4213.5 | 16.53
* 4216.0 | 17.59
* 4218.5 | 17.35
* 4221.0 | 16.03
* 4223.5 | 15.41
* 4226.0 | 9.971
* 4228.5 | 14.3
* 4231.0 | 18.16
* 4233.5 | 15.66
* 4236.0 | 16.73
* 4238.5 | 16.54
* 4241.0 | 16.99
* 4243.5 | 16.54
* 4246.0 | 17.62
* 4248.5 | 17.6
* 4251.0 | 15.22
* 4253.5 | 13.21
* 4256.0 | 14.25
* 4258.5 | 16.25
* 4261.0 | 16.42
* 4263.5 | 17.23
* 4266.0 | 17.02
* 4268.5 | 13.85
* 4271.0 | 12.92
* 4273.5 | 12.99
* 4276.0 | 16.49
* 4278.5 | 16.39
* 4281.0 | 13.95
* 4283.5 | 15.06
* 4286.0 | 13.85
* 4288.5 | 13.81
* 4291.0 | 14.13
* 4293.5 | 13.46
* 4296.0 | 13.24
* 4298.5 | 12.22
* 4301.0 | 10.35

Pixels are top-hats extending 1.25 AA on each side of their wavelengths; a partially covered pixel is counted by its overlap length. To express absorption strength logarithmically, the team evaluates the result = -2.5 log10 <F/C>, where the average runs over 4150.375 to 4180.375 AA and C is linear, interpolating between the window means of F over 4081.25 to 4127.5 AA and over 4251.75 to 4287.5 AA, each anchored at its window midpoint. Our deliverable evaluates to 0.08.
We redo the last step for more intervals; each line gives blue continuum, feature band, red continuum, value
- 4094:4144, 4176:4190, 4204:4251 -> 0.023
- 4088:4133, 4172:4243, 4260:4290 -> -0.020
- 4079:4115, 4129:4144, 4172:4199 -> 0.036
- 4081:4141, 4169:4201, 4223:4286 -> 0.046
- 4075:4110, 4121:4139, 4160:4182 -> 0.049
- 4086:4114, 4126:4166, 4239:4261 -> 0.095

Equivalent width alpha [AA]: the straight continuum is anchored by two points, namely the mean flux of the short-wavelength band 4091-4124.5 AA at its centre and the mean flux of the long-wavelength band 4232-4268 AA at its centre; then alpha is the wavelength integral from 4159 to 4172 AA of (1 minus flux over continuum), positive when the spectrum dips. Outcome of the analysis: 1.0 AA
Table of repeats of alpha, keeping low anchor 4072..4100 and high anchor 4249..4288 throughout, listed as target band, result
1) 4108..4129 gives -0.5 AA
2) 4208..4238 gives -1.8 AA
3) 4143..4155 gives 0.5 AA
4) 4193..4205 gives 1.6 AA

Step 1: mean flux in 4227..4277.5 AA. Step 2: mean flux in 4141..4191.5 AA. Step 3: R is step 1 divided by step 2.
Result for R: 1.10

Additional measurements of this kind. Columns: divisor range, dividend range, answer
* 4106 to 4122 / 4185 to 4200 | 0.94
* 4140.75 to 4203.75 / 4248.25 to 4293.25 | 1.06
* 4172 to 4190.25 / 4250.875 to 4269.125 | 1.04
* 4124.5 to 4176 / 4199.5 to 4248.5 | 1.12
